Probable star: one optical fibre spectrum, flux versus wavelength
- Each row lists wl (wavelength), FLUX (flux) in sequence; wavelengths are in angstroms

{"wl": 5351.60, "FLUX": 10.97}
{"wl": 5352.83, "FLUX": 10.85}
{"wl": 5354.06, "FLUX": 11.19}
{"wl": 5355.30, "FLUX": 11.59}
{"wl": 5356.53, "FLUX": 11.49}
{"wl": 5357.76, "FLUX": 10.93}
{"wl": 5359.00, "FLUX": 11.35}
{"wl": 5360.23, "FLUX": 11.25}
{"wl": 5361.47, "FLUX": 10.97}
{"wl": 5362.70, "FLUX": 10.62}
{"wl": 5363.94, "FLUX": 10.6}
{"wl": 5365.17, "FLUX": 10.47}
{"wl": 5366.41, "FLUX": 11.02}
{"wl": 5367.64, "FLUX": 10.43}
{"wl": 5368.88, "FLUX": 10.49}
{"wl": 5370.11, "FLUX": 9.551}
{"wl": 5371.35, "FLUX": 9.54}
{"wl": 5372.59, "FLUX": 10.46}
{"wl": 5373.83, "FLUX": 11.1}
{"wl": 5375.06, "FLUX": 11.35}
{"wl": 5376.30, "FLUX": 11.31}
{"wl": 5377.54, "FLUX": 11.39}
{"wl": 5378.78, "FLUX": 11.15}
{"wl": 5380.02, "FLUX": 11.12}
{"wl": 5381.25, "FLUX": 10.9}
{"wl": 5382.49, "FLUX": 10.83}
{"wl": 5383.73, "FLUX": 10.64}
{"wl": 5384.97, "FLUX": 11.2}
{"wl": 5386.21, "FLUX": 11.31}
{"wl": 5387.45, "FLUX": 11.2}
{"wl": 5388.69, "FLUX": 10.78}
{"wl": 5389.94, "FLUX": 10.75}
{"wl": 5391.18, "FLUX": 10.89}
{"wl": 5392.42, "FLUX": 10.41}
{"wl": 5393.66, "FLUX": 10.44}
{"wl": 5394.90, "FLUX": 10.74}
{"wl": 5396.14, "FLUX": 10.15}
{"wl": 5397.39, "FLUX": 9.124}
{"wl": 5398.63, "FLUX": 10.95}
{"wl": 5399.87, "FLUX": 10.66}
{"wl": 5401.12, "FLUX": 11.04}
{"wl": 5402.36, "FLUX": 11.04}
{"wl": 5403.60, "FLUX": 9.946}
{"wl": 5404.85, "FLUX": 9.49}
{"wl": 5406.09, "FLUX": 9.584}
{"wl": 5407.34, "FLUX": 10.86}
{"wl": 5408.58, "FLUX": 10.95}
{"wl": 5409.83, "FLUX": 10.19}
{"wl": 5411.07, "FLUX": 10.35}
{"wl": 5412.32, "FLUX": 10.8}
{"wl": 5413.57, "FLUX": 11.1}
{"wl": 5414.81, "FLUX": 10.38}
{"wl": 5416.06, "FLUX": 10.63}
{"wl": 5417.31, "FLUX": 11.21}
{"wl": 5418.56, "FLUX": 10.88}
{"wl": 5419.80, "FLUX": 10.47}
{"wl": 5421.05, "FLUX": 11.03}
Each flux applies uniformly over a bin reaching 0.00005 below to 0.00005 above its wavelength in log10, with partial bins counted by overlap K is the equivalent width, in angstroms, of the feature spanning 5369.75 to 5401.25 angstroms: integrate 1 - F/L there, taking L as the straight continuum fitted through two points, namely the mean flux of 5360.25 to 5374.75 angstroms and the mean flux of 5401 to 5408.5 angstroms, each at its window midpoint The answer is -0.9 angstroms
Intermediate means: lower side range 10.5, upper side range 10.3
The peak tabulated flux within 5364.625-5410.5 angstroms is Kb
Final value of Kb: 11.39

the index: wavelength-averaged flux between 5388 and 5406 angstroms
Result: 10.4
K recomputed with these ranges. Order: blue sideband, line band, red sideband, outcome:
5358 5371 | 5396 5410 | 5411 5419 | 0.5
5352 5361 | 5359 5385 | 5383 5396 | 0.6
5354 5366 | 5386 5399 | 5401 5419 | 0.2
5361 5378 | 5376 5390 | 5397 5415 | -0.6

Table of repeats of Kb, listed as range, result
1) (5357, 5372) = 11.35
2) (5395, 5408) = 11.04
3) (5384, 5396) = 11.31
